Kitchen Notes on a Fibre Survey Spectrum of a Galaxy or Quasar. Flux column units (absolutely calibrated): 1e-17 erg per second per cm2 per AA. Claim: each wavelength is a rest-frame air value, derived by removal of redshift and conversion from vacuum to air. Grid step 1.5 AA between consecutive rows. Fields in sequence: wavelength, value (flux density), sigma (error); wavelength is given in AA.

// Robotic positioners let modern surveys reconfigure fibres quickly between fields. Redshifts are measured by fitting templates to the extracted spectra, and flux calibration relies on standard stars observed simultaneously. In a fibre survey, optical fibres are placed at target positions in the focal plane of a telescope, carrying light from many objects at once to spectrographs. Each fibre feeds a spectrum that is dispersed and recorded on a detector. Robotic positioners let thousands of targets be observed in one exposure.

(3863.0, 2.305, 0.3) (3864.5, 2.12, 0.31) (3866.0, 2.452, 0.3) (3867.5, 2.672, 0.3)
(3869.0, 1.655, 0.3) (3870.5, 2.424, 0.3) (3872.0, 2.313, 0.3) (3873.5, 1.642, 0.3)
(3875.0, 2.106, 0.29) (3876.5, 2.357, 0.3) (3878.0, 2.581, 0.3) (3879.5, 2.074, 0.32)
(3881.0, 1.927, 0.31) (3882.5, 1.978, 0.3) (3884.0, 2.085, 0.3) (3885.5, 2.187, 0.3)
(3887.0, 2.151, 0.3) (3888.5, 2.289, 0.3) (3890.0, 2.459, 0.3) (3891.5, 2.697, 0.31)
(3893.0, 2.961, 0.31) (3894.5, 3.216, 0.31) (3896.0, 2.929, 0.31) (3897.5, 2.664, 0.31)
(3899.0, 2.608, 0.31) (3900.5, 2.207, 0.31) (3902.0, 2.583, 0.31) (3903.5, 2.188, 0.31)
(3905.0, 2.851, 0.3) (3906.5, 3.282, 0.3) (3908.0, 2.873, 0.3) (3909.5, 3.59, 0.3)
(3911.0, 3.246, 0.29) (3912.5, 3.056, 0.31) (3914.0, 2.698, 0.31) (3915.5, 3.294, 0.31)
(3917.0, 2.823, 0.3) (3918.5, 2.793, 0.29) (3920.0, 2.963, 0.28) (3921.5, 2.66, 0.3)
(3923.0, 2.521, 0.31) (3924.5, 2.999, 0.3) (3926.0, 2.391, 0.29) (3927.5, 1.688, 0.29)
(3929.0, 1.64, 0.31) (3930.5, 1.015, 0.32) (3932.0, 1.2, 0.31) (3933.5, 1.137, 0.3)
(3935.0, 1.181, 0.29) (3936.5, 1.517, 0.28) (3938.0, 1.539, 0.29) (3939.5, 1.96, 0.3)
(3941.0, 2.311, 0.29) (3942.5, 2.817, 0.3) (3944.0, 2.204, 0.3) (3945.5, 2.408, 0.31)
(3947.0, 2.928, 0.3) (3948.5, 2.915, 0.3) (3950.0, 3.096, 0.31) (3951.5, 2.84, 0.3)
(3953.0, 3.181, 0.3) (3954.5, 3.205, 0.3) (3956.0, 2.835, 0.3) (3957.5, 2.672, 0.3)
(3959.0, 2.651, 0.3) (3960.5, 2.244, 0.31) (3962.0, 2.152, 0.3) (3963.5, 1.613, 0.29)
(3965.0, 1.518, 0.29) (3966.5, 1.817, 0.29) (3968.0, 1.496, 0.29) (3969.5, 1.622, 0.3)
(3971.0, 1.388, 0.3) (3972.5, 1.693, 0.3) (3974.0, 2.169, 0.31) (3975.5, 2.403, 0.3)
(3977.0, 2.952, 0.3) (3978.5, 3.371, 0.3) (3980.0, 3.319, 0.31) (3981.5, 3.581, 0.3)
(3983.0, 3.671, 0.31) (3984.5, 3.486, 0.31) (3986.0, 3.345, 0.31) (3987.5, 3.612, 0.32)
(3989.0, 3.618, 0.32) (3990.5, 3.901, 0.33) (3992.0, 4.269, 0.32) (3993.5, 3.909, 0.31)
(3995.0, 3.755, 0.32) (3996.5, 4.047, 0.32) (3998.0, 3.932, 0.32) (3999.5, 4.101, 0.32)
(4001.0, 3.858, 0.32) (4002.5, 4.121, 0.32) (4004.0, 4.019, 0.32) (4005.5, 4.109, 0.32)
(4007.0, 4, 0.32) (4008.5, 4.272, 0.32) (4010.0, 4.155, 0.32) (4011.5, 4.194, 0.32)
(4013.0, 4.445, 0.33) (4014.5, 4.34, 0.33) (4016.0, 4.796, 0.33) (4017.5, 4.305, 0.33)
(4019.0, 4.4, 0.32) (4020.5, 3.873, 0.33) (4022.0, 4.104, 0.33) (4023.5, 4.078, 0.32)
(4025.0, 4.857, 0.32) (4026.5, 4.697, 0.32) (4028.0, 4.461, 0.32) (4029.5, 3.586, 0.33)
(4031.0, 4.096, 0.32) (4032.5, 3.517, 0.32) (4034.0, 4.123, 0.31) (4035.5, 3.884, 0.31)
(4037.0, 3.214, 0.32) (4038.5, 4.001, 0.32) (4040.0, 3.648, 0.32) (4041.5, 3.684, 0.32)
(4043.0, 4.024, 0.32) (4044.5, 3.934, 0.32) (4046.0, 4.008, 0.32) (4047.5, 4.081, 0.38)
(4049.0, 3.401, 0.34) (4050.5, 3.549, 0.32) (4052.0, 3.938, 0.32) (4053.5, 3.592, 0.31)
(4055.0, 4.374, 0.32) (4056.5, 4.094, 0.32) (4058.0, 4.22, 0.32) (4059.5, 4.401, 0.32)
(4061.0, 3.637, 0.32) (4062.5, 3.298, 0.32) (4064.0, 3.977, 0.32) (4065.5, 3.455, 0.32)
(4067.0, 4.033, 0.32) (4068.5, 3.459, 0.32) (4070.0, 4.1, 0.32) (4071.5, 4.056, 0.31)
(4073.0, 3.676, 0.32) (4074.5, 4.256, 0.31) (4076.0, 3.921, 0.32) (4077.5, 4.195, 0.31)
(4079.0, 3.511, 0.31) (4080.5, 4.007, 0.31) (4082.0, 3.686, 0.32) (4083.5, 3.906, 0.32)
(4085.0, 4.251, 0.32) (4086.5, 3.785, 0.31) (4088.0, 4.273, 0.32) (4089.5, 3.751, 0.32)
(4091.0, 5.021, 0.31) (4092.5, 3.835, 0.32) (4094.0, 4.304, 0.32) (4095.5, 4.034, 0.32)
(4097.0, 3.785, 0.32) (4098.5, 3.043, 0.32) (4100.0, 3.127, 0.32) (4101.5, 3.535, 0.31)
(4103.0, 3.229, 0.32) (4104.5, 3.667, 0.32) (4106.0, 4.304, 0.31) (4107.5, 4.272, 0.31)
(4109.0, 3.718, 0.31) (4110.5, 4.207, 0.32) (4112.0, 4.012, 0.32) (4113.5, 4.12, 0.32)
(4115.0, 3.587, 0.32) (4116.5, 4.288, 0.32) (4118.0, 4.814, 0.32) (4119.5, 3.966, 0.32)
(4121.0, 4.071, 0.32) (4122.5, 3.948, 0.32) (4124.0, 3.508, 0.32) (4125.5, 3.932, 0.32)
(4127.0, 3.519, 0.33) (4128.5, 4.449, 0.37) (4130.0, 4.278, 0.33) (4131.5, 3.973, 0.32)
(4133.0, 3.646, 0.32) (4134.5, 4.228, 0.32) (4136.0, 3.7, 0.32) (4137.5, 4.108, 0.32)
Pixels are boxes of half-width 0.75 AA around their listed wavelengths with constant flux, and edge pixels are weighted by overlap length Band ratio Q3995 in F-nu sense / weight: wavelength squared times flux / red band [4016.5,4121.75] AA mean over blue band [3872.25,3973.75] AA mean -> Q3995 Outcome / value 1.8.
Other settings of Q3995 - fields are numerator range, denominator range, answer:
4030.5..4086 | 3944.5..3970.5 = 1.69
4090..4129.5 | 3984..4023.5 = 1.03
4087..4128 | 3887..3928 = 1.57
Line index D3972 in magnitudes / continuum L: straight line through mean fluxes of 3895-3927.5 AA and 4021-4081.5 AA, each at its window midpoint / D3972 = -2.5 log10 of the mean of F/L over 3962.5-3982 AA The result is 0.44 mag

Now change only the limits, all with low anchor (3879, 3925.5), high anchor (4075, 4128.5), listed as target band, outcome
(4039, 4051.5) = -0.07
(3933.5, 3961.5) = 0.21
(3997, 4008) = -0.21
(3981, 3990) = -0.12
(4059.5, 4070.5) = -0.01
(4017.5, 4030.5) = -0.23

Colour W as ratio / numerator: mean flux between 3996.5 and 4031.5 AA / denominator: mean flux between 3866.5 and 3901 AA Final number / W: 1.78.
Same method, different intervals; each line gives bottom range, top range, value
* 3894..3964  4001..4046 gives 1.64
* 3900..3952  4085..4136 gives 1.62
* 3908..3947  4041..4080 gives 1.67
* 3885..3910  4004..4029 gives 1.60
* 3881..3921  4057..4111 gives 1.44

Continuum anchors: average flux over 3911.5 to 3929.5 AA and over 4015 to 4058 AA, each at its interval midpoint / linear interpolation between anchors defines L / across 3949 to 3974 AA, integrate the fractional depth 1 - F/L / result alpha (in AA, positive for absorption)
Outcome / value 6.9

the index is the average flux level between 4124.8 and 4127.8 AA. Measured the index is 3.73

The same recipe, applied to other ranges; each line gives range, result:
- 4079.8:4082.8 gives 3.84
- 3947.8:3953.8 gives 3.01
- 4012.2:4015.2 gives 4.39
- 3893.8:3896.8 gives 3.06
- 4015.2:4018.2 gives 4.55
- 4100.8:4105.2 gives 3.47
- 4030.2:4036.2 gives 3.9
